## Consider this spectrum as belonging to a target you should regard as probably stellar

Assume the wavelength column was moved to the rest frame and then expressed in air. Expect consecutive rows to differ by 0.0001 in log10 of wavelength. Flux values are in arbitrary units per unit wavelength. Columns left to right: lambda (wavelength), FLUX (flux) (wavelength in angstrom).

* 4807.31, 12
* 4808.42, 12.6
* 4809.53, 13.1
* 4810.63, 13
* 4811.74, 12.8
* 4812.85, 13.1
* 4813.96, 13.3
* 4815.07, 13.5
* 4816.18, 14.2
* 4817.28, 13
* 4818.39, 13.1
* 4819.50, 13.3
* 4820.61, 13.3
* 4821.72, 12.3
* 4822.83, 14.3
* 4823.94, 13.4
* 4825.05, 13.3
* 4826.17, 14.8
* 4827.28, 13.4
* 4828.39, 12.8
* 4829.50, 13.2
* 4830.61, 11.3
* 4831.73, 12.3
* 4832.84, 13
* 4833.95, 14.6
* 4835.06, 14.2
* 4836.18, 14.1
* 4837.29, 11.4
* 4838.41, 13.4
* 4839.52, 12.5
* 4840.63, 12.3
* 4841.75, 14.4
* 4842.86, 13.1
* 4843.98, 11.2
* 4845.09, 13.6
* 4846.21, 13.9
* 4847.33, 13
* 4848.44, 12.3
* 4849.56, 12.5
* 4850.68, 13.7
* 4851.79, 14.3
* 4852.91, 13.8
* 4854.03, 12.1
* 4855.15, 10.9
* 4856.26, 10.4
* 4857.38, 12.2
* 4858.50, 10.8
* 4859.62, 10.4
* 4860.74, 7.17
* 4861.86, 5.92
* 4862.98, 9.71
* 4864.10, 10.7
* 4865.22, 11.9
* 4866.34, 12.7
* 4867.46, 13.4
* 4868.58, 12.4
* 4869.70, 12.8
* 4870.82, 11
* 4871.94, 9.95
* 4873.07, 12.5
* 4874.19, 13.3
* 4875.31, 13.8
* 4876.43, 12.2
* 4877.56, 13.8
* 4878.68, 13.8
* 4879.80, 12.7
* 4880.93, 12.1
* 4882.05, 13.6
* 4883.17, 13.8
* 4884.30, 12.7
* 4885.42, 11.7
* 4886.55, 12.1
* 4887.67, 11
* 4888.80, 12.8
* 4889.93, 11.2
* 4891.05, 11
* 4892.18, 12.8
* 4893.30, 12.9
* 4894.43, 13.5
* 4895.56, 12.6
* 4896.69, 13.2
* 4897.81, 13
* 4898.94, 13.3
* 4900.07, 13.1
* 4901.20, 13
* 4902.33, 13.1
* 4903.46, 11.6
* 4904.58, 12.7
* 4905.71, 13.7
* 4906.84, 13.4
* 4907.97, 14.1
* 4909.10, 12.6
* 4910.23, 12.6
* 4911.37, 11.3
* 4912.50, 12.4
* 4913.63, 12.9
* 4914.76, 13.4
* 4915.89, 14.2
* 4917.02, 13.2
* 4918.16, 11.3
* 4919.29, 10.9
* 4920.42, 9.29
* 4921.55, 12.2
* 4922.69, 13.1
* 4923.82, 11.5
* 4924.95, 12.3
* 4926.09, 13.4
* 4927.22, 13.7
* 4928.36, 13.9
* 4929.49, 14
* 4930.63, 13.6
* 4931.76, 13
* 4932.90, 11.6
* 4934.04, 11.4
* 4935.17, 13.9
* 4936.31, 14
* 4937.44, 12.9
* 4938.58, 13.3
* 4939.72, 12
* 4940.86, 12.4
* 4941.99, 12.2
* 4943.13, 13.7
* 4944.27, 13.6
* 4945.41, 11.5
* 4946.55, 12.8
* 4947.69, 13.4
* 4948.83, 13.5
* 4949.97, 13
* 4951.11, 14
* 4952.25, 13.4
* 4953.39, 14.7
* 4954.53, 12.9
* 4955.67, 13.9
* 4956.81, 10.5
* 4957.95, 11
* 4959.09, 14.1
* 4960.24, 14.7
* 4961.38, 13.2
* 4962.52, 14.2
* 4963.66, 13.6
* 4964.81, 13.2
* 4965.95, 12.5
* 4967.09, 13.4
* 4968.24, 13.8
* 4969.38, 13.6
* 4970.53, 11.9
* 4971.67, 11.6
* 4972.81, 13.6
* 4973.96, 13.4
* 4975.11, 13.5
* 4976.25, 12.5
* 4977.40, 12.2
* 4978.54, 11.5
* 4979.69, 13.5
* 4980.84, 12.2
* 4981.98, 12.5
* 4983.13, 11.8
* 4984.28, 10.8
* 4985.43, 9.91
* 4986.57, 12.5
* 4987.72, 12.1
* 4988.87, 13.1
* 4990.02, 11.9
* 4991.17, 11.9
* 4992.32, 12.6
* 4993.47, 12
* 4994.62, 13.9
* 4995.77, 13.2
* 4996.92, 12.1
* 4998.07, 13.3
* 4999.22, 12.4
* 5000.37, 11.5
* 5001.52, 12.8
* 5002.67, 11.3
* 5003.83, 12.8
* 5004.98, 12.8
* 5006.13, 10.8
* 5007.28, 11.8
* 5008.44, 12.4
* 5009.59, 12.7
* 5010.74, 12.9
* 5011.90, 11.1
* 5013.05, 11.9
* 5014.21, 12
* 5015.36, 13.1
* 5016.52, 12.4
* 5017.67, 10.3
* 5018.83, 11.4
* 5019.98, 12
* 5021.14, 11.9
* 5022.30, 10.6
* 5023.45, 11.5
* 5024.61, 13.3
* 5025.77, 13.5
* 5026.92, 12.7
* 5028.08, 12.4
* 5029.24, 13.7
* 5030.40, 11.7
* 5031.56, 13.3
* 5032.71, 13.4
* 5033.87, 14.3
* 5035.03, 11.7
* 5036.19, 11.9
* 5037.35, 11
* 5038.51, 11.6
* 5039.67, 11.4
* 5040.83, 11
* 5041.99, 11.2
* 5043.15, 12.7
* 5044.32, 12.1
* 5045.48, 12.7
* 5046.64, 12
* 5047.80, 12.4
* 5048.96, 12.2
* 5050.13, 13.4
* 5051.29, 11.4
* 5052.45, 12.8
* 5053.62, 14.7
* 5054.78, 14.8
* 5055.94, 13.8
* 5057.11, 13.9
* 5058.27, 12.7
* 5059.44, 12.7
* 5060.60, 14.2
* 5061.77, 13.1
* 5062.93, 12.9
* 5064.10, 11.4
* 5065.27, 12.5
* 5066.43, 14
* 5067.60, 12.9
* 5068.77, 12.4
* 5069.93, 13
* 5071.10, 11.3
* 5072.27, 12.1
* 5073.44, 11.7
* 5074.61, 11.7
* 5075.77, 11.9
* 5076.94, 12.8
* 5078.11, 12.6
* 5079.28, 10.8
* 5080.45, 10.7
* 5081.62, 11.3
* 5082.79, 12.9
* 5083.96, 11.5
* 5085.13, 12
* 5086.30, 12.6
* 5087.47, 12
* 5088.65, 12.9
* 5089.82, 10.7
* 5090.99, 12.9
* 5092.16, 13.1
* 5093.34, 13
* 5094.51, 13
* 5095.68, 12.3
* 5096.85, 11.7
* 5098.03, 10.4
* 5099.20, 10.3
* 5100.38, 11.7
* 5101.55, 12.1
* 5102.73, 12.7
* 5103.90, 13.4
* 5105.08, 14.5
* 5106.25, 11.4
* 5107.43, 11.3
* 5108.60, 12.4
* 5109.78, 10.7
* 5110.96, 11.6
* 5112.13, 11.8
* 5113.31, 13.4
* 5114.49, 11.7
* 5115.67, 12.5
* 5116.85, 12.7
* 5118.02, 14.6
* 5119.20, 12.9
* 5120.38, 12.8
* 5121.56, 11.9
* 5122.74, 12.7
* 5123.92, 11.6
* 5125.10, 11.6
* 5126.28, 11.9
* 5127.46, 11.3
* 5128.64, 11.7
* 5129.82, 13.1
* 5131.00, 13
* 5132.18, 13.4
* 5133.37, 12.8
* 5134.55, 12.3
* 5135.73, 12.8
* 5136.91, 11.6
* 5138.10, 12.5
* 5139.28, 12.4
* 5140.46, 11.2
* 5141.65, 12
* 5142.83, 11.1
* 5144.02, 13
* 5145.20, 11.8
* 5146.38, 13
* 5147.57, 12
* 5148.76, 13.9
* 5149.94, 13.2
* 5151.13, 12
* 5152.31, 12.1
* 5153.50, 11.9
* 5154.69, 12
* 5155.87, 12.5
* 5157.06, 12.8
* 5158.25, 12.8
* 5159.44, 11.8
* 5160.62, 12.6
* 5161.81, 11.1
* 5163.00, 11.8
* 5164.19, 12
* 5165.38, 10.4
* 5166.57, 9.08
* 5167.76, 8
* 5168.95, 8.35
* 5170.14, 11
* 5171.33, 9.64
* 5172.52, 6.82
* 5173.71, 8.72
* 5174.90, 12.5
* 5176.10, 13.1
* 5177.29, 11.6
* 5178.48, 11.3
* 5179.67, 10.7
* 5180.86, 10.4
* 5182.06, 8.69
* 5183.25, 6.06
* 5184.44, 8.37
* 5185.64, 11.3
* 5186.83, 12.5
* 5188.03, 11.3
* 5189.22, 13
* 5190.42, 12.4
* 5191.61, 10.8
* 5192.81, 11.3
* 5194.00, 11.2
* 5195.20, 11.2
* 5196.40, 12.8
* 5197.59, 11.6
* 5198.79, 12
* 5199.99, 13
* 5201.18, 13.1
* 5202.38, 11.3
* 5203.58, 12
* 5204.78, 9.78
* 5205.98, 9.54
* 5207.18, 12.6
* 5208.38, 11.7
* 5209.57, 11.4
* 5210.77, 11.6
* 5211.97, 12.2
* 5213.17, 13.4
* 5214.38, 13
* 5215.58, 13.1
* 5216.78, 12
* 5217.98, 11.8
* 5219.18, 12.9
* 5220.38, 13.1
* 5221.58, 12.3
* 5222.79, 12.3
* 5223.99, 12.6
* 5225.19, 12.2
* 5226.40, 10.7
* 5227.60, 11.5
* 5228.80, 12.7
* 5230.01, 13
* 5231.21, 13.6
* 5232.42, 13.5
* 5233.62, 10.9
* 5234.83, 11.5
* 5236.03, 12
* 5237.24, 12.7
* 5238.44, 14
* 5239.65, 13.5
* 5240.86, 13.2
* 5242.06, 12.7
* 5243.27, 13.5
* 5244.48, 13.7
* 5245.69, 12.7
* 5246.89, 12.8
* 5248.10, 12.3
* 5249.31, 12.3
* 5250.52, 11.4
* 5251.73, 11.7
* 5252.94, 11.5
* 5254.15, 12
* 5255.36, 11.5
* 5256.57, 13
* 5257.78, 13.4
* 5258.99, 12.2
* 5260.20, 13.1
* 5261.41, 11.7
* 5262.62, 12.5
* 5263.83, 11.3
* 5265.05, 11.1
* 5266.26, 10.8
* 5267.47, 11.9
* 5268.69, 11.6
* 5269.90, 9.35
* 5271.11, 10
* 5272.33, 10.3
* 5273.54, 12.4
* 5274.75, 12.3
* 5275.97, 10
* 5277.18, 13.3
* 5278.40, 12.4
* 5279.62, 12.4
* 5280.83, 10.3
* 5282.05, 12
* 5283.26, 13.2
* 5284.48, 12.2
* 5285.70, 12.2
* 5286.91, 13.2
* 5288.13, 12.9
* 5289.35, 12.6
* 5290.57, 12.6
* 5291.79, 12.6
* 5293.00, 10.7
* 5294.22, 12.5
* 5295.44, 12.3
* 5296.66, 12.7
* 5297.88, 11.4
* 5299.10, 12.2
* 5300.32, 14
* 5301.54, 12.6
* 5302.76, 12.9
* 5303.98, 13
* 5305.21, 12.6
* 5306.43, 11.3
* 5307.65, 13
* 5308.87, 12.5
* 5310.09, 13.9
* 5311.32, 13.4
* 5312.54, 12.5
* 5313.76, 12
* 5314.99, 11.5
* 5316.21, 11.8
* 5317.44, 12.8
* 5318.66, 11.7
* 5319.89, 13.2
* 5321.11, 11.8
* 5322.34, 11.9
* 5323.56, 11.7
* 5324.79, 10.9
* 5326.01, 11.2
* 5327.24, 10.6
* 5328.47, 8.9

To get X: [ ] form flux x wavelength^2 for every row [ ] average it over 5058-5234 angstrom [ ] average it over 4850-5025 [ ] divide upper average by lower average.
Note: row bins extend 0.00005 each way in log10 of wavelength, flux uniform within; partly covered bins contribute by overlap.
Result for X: 1.0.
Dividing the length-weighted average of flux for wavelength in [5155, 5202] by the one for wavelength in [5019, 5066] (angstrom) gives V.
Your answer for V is 0.9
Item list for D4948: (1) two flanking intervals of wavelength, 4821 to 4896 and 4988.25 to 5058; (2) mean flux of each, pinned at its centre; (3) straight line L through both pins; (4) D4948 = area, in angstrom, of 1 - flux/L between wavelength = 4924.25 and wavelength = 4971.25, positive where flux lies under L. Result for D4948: -2.6 angstrom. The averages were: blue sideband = 12.4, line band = 13.1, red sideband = 12.4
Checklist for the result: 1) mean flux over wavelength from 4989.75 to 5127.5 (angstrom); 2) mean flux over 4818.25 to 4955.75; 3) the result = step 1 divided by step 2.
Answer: 1.0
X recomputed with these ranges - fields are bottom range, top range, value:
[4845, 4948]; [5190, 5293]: 1.12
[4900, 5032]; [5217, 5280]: 1.08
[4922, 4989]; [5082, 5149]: 1.02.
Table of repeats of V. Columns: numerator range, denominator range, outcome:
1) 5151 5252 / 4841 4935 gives 0.94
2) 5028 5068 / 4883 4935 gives 1.01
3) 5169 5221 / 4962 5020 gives 0.91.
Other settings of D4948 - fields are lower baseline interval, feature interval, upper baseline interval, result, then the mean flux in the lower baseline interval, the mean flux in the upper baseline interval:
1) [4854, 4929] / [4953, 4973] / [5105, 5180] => -1.6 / 12.2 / 11.8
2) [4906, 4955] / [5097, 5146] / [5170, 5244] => -0.6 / 12.9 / 11.7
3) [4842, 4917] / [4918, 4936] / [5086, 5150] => -0.2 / 12.4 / 12.3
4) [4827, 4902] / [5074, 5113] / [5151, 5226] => -1.1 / 12.4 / 11.4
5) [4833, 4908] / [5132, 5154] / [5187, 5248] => -0.1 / 12.4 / 12.3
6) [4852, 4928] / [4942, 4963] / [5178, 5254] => -1.8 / 12.2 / 11.9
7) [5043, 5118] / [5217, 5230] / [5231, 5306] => 0.0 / 12.4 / 12.2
